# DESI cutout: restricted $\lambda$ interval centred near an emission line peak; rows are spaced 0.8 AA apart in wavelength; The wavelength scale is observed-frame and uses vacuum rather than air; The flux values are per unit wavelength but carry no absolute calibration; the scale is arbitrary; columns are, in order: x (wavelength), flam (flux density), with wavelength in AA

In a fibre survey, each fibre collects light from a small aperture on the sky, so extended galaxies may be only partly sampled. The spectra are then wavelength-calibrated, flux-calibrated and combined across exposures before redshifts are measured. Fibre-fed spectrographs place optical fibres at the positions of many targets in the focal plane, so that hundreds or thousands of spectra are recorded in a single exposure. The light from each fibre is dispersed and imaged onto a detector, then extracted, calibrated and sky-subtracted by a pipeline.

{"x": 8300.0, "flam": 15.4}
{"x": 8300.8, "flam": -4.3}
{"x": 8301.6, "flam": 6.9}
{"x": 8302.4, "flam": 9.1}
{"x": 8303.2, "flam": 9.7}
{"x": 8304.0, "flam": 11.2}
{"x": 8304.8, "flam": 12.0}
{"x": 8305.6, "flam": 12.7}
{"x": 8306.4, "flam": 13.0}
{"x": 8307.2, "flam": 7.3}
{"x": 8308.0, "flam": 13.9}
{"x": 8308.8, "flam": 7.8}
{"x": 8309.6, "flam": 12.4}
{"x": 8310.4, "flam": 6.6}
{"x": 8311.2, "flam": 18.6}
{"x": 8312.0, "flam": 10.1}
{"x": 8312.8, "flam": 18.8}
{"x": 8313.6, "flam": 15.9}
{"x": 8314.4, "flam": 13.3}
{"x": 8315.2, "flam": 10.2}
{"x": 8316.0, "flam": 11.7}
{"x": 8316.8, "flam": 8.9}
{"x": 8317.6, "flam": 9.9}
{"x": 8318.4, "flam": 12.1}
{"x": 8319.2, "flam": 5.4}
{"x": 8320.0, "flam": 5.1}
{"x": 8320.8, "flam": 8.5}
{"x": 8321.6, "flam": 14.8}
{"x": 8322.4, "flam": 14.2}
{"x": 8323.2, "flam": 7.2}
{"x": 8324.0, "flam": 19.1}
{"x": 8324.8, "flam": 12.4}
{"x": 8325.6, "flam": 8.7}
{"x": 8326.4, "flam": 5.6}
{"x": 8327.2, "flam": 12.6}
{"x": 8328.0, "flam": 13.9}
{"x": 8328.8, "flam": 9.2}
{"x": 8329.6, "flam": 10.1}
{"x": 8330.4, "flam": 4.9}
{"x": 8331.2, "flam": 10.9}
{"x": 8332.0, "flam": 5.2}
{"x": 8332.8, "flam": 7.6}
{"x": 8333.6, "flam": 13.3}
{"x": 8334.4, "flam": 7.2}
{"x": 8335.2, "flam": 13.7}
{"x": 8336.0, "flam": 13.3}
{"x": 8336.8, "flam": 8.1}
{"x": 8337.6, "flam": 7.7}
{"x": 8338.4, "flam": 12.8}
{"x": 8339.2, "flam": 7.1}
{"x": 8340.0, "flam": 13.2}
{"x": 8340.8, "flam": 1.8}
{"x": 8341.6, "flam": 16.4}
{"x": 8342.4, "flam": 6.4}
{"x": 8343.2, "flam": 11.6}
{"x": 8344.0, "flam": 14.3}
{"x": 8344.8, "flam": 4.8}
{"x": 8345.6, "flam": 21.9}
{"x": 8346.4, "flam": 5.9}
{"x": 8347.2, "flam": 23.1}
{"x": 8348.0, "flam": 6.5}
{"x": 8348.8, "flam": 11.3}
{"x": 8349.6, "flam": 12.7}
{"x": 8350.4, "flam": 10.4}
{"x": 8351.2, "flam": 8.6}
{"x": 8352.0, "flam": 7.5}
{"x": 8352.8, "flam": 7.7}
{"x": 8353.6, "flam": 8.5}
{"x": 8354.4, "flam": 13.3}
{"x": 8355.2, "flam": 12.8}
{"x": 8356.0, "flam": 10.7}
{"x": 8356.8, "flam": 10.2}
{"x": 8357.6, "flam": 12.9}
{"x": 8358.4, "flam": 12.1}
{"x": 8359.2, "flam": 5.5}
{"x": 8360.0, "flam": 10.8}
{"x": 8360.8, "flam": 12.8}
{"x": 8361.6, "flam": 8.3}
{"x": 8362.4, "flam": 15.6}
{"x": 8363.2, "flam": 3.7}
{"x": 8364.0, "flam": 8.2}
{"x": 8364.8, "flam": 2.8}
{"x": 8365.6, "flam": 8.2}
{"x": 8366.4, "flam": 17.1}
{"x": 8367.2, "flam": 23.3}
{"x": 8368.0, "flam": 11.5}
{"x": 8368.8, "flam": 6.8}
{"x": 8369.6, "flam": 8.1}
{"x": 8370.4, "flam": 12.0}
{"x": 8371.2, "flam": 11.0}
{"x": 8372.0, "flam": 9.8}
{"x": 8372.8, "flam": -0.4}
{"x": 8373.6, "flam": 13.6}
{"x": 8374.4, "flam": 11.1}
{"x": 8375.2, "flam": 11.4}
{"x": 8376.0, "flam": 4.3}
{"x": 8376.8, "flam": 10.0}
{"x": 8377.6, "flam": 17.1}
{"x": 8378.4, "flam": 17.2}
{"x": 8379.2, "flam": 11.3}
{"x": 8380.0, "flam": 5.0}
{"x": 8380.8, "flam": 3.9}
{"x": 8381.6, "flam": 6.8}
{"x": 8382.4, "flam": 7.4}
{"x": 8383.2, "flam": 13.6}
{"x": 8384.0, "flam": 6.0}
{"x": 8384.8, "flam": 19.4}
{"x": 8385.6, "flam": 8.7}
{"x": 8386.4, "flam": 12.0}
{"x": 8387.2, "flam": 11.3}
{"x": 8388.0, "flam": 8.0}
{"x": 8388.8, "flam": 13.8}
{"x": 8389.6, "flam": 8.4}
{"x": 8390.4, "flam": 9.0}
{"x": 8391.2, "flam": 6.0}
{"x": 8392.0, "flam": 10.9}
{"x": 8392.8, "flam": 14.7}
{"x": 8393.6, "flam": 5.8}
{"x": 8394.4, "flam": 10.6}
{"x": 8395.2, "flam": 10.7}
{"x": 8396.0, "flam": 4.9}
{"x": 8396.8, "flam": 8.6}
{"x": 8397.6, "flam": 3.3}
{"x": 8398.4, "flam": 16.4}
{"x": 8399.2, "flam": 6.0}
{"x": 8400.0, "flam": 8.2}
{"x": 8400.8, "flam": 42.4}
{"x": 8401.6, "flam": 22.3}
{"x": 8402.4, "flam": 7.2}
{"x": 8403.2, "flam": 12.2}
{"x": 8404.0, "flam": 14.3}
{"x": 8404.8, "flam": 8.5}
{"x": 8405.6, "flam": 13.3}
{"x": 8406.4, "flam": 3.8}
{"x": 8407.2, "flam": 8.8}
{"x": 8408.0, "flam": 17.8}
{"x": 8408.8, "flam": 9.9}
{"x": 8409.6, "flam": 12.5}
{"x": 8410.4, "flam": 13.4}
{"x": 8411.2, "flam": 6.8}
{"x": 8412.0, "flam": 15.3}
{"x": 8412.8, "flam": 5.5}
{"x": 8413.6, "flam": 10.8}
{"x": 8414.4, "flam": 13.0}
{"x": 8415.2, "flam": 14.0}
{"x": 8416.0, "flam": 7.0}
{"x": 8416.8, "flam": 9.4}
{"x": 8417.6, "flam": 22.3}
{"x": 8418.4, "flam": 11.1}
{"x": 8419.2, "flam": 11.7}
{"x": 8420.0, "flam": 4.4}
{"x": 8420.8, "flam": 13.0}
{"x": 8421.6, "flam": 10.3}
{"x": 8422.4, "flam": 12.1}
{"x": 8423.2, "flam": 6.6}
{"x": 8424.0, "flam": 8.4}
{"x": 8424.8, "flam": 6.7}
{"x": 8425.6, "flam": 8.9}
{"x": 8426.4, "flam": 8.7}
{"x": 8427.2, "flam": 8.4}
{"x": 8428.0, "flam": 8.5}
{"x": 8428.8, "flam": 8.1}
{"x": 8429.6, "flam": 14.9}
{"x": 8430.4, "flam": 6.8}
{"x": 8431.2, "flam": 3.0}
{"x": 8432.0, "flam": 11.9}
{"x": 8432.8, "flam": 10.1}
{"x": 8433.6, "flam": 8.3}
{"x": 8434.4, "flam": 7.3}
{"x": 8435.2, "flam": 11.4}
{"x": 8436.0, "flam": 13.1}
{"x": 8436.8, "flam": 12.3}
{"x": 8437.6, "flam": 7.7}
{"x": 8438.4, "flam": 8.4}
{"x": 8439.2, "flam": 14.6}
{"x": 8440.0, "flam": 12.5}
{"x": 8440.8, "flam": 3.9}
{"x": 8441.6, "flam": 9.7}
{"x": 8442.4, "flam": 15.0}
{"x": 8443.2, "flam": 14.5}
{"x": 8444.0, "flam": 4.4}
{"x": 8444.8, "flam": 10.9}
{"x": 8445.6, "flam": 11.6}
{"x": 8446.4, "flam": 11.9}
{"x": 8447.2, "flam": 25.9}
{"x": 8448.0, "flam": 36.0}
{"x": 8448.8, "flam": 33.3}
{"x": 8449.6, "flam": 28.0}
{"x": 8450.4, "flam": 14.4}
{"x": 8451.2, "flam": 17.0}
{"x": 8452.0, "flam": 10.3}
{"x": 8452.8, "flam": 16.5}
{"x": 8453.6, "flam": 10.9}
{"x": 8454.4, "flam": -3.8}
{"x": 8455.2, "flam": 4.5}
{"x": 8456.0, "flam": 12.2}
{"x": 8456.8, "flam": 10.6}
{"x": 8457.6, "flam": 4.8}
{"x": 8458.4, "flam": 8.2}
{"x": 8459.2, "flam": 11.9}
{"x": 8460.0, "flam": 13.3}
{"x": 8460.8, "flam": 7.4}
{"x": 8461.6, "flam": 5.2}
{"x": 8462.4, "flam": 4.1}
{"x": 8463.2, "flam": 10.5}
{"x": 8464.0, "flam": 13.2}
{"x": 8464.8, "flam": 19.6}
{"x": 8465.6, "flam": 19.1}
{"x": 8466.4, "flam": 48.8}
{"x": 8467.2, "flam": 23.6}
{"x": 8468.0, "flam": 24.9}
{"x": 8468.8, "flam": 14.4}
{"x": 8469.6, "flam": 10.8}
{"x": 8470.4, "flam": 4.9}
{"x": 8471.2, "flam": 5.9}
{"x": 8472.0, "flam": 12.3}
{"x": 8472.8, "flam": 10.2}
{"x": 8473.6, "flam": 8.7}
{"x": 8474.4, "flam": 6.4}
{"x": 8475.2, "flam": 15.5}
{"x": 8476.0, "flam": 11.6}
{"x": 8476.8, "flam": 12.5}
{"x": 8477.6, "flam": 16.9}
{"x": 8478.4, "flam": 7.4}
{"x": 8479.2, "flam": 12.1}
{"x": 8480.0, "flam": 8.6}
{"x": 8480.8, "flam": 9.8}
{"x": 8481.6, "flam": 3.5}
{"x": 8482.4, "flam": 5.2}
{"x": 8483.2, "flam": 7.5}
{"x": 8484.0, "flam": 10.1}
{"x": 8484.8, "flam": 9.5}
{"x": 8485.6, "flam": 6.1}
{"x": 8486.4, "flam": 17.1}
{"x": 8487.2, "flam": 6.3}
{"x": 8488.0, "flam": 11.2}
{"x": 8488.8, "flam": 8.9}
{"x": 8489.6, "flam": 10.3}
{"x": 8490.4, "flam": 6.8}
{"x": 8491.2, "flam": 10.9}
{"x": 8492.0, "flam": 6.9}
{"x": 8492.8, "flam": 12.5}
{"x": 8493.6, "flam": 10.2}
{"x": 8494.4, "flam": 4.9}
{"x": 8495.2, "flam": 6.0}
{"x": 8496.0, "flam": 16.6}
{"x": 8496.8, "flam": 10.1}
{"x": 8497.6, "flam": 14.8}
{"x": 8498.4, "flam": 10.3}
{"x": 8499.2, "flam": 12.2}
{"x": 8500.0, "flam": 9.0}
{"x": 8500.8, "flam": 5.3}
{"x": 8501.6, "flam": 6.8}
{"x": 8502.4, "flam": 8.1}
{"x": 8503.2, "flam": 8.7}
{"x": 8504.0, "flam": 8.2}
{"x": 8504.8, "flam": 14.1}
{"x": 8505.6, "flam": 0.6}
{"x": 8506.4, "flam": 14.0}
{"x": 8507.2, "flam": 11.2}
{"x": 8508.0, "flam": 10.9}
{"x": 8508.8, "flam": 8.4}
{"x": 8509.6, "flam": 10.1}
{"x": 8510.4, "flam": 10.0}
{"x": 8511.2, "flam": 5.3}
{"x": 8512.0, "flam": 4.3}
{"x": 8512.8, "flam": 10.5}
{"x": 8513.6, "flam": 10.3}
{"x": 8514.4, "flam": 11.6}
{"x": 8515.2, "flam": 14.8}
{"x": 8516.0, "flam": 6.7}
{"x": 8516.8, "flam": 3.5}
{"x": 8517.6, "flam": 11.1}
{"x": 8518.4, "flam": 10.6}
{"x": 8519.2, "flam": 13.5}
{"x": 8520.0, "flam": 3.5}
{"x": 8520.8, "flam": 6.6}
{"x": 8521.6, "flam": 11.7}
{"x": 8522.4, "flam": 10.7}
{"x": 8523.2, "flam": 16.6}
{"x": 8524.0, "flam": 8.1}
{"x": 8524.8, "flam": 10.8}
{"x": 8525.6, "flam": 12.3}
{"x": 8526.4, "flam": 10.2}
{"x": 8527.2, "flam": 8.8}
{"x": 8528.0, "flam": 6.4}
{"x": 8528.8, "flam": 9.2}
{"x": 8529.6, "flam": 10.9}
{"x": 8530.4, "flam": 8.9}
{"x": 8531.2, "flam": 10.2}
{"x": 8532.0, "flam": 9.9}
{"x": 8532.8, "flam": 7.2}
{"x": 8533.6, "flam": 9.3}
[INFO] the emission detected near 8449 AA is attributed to [S II]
